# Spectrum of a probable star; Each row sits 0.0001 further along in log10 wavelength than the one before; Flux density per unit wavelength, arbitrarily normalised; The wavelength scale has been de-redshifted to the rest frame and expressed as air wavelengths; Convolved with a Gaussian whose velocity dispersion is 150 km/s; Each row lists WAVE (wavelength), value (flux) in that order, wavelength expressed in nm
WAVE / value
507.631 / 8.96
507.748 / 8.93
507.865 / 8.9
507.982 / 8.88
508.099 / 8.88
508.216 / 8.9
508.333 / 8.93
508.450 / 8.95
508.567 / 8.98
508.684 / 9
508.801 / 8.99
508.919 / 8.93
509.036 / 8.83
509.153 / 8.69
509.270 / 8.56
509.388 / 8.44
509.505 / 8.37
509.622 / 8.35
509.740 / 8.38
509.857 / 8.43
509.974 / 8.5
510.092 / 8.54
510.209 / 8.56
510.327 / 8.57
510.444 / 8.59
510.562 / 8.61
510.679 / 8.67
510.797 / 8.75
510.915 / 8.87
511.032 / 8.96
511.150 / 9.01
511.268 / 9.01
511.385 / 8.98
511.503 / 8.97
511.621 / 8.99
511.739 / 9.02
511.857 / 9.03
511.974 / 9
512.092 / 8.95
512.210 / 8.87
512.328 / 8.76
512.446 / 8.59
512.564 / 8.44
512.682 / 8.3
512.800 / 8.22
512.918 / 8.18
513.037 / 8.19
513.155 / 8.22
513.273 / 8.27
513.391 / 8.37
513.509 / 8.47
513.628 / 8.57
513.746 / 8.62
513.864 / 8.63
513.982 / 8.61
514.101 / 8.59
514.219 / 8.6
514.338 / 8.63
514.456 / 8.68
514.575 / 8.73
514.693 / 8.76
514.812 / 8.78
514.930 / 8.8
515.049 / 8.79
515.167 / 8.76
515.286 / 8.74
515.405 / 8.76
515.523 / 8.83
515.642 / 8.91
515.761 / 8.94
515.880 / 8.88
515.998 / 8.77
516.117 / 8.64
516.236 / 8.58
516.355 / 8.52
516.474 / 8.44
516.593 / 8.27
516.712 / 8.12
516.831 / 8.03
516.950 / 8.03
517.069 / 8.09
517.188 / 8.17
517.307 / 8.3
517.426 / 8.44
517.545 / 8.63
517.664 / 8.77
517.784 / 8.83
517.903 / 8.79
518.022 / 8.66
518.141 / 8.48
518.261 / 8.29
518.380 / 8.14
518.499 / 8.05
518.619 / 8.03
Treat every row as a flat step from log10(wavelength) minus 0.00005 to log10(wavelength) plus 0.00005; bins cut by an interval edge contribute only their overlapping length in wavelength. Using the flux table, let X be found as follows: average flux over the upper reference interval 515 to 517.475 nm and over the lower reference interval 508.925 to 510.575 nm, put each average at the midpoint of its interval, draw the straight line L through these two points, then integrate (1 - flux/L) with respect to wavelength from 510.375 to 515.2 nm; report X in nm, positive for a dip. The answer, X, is -0.082 nm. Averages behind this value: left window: 8.54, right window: 8.52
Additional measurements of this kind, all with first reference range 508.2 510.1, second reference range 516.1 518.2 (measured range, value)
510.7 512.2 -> -0.06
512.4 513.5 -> 0.03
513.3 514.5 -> 0.00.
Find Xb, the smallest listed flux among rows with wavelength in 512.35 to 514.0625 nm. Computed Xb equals 8.18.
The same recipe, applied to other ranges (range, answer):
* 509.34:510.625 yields 8.35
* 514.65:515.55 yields 8.74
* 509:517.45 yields 8.03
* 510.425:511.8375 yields 8.59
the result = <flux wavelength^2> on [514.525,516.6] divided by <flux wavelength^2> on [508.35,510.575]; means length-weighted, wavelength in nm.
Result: 1.0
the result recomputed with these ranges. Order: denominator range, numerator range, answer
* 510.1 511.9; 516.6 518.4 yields 0.97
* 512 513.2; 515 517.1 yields 1.02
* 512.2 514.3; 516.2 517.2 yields 0.99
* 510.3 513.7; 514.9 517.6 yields 1.00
